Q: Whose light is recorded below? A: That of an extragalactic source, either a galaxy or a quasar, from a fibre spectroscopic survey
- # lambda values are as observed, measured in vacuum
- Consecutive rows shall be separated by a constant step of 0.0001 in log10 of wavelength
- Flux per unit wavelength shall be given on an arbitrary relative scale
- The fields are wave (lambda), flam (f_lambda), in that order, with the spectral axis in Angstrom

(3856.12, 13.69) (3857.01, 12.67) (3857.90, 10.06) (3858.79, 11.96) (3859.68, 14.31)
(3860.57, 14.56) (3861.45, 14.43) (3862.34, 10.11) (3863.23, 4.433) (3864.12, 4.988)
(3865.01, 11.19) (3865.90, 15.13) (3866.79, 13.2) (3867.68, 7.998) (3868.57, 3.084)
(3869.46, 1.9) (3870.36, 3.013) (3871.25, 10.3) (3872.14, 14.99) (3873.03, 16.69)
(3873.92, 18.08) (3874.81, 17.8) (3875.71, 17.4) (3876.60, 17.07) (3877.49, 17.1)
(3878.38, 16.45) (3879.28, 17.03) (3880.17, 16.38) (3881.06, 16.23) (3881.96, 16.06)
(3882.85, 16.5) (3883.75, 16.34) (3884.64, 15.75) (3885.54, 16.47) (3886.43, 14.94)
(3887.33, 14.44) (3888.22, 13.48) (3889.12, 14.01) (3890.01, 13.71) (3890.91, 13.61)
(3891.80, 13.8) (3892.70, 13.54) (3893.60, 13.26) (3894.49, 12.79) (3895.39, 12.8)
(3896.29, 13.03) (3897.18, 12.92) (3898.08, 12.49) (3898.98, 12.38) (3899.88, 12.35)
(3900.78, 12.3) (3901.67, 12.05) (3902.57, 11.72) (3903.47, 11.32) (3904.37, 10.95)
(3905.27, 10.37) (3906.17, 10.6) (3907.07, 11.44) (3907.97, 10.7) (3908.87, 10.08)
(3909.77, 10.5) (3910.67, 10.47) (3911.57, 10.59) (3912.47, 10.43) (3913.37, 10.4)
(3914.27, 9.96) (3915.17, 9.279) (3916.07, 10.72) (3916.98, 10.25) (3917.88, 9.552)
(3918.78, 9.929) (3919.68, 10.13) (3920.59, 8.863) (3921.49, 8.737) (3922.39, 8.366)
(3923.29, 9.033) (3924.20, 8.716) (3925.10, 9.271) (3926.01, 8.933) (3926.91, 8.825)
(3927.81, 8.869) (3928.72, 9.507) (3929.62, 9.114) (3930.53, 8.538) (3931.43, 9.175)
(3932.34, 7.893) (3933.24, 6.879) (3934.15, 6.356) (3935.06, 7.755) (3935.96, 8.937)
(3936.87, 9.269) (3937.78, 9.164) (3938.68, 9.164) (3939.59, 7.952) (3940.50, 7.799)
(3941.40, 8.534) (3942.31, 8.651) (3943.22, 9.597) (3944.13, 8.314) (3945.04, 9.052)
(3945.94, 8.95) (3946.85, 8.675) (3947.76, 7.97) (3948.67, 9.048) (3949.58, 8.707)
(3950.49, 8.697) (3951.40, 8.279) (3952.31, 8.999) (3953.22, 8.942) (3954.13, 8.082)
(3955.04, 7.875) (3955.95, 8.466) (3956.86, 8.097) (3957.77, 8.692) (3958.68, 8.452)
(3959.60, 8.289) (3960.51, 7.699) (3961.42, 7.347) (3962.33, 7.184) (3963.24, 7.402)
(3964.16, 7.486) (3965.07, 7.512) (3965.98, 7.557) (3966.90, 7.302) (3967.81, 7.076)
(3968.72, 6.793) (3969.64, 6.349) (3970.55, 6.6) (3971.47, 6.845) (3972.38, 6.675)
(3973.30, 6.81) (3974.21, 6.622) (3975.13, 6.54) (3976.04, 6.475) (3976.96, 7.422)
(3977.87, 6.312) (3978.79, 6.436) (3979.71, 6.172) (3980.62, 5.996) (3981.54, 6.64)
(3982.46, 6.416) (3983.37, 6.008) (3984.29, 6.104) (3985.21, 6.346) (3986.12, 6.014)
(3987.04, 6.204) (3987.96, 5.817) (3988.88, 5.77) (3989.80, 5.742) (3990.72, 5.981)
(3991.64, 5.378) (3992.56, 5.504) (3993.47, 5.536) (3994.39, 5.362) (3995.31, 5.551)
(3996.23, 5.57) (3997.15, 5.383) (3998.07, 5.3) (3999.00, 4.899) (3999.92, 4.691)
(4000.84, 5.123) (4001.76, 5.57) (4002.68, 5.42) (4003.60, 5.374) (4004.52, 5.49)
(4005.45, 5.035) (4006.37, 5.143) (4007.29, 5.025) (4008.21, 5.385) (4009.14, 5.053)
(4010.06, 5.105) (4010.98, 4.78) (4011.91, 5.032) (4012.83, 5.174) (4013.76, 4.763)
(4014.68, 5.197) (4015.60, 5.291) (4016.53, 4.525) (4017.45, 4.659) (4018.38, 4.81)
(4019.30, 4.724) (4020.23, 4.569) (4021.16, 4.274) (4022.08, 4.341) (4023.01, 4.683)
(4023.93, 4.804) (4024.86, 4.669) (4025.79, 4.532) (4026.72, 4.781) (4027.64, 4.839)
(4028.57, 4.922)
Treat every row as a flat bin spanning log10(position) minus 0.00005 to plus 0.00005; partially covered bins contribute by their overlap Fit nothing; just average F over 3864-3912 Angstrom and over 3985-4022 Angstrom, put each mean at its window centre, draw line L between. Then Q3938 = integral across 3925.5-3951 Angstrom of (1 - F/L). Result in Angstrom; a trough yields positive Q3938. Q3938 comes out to 2.6 Angstrom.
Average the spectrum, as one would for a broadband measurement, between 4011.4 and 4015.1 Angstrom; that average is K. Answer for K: 5.03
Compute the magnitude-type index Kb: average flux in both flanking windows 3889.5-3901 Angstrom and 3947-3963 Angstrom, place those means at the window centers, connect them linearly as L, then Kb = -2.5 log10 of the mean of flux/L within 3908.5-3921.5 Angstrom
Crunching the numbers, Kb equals 0.14 mag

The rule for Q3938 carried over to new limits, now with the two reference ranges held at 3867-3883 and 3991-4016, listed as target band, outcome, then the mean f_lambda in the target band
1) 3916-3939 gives 2.8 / 8.89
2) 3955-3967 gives 0.2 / 7.82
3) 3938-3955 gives 0.5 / 8.63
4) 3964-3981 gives 1.1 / 6.78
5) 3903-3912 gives 0.6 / 10.7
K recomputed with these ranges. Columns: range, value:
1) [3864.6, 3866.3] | 13.1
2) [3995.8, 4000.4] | 5.16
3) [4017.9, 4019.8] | 4.75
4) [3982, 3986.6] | 6.19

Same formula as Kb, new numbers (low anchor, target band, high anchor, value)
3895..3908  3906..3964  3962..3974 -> 0.05 mag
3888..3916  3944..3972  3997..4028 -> 0.05 mag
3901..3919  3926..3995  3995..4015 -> 0.03 mag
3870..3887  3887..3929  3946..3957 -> 0.15 mag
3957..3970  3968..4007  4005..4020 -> 0.06 mag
